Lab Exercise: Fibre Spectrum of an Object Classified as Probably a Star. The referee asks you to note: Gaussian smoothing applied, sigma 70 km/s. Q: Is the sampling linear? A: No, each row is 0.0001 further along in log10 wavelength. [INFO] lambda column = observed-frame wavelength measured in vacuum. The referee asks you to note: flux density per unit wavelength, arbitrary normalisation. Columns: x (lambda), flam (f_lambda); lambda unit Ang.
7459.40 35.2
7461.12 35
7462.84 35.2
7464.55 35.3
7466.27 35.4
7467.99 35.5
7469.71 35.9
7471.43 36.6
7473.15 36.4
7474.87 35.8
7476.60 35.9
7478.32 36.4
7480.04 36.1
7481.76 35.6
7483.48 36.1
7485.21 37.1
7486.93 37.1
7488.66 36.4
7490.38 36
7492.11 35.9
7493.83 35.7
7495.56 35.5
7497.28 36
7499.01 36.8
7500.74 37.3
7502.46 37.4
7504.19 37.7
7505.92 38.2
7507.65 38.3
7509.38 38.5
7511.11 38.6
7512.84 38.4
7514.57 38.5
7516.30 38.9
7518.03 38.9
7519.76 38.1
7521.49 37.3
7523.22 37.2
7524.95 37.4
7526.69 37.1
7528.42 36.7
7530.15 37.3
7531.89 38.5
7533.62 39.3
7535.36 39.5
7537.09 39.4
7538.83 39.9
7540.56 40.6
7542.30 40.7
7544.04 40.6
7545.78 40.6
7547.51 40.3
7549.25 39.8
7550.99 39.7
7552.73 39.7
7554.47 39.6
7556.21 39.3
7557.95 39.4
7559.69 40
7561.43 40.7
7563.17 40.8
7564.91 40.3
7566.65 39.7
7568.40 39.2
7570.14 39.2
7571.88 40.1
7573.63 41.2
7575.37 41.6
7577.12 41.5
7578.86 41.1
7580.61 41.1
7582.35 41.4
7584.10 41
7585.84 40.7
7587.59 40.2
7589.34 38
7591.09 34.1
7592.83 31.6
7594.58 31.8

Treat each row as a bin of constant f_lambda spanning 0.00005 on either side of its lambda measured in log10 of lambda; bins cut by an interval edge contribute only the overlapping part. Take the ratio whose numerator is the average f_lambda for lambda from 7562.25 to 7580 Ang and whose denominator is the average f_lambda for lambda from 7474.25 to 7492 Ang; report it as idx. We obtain 1.12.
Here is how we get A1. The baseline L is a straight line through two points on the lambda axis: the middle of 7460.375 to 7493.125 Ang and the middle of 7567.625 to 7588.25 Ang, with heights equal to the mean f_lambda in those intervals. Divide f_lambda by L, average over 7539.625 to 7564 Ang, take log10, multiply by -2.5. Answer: -0.02 mag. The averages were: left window 36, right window 40.7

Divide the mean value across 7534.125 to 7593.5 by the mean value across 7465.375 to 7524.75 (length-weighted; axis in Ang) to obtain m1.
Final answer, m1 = 1.1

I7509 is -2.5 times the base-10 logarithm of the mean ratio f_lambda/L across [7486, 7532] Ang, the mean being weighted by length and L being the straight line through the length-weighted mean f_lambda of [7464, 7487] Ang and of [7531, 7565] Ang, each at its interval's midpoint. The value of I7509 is 0.01 mag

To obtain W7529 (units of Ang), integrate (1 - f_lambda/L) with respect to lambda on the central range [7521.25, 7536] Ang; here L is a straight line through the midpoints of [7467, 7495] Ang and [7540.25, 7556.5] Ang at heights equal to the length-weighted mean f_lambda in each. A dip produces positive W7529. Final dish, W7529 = 0.4 Ang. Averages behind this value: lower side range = 36.1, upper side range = 40.1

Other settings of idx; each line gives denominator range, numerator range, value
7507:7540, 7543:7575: 1.04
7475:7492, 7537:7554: 1.11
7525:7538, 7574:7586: 1.08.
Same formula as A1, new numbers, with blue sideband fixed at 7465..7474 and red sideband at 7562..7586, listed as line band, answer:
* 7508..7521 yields -0.02 mag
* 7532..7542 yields -0.02 mag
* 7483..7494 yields 0.01 mag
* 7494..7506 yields 0.01 mag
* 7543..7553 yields -0.02 mag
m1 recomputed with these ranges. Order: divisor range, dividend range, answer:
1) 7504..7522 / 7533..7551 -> 1.04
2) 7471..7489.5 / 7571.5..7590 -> 1.12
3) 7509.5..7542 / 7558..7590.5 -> 1.05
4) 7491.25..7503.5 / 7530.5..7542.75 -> 1.09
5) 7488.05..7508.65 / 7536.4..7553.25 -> 1.09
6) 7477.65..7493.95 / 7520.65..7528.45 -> 1.03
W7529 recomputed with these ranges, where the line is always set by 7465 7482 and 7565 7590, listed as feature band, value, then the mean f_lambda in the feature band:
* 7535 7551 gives -0.5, 40.2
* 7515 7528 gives 0.1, 37.8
